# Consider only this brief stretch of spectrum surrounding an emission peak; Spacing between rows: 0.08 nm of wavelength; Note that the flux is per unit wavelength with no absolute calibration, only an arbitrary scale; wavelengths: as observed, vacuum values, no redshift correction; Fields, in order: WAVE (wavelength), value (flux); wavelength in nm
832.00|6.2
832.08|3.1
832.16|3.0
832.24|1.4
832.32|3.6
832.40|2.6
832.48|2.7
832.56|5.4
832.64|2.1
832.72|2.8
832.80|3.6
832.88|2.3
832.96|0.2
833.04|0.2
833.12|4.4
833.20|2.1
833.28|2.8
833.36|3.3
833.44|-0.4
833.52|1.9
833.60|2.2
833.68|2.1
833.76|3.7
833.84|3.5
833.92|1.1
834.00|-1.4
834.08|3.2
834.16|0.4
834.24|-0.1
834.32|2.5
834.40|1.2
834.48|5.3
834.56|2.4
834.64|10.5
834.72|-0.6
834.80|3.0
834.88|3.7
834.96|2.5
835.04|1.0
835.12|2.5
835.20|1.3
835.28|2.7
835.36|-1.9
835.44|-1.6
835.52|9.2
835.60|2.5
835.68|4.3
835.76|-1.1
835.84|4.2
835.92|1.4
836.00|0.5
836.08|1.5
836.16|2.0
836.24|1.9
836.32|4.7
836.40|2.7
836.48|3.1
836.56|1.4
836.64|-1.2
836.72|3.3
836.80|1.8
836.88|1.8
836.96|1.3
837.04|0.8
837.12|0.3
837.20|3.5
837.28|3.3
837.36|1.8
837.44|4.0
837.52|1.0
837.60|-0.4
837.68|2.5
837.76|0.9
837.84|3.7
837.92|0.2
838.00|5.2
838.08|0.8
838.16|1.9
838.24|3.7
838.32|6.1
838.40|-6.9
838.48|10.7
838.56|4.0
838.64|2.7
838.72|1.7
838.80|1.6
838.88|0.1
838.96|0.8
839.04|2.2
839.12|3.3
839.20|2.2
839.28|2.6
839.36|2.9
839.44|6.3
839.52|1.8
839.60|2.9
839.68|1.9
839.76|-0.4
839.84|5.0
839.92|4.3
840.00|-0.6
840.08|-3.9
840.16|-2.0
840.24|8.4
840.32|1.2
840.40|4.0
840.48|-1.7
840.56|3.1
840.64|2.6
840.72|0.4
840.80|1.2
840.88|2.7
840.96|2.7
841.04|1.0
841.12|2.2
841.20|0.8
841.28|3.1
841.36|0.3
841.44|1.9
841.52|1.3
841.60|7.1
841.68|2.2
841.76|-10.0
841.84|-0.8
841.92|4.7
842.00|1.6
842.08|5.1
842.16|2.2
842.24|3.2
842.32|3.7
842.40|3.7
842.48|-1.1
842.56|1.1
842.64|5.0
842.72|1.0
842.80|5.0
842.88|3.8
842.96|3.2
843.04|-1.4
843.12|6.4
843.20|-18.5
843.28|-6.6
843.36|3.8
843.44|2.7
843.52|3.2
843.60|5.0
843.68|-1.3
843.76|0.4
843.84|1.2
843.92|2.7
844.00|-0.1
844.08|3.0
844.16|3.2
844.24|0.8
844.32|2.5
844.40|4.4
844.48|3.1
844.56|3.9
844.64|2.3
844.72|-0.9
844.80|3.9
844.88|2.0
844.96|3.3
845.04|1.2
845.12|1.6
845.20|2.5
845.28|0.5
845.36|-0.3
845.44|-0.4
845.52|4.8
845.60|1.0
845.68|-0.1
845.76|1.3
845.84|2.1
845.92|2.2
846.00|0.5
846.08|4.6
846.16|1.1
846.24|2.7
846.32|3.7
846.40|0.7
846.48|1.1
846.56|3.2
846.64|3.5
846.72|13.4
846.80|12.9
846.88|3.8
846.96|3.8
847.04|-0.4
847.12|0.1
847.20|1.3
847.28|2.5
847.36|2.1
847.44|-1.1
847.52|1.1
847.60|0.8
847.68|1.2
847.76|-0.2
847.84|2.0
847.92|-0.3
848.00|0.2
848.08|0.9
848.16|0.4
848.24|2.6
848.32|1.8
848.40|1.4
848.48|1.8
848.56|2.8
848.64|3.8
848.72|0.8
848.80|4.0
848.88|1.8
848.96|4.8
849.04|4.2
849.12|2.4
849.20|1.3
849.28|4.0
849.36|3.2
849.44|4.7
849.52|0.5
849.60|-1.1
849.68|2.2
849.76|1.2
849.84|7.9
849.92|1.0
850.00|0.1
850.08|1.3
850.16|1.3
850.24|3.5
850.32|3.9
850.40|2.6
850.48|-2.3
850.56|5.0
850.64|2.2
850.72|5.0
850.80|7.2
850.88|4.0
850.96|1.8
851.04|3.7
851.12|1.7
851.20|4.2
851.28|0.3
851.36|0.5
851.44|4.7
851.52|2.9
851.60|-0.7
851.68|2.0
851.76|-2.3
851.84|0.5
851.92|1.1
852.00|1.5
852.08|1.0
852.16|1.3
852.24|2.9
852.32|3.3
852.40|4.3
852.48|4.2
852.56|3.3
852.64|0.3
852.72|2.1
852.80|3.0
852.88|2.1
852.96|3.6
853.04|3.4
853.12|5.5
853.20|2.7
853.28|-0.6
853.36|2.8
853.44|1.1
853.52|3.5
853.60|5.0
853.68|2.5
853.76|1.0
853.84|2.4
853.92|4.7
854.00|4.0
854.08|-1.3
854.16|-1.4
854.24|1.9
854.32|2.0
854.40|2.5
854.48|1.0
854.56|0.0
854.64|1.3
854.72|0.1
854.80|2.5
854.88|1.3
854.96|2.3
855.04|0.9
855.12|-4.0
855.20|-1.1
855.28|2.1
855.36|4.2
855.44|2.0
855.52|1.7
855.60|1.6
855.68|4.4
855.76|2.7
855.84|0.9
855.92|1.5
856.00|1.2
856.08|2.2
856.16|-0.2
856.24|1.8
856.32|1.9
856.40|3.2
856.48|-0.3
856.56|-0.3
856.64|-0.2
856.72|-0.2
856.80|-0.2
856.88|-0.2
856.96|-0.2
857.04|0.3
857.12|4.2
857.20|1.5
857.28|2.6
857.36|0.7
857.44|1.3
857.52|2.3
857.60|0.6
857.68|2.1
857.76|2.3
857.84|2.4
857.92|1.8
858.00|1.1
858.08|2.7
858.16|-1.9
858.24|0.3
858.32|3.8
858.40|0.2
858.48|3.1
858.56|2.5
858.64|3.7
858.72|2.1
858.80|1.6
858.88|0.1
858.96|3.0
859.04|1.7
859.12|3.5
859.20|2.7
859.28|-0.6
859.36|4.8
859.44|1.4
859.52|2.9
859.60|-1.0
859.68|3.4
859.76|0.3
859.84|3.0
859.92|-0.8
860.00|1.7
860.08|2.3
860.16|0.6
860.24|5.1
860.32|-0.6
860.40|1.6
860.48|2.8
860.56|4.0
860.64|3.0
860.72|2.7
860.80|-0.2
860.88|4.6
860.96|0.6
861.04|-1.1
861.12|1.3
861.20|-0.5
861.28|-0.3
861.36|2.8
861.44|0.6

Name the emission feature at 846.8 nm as Hgamma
